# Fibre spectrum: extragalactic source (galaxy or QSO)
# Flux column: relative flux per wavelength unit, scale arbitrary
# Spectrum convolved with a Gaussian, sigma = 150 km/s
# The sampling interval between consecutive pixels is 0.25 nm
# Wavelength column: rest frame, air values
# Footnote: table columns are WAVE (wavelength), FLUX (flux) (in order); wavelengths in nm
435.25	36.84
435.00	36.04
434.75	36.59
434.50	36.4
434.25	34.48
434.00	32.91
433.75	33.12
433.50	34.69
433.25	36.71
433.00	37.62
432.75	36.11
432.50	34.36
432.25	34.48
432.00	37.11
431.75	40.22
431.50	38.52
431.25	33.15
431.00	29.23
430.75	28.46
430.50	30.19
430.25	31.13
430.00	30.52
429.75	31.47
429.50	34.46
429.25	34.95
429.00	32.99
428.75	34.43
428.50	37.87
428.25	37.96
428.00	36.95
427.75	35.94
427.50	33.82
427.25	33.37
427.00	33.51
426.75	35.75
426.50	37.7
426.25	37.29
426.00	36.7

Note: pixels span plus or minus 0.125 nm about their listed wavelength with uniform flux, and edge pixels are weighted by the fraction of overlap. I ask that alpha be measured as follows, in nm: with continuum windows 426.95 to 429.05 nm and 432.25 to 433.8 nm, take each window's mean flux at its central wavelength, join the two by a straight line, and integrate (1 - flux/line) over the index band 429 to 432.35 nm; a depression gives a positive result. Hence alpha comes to 0.19 nm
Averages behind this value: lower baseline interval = 35.3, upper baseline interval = 35.5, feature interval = 33.4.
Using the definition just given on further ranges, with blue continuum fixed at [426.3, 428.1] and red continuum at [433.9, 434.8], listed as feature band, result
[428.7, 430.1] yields 0.08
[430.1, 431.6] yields 0.15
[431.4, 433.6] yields -0.10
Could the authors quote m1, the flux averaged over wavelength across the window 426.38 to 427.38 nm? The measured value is 35.1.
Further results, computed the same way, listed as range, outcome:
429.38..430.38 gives 31.9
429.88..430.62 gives 30.6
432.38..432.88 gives 35.3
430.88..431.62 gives 33.6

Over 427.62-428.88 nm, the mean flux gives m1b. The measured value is 36.6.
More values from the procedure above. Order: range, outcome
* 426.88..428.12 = 34.7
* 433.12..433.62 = 35.7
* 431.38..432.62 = 36.9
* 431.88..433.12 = 35.9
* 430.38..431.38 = 30.3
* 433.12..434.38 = 34.4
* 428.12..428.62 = 37.9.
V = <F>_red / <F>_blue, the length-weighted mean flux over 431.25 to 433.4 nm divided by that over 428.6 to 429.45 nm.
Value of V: 1.07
